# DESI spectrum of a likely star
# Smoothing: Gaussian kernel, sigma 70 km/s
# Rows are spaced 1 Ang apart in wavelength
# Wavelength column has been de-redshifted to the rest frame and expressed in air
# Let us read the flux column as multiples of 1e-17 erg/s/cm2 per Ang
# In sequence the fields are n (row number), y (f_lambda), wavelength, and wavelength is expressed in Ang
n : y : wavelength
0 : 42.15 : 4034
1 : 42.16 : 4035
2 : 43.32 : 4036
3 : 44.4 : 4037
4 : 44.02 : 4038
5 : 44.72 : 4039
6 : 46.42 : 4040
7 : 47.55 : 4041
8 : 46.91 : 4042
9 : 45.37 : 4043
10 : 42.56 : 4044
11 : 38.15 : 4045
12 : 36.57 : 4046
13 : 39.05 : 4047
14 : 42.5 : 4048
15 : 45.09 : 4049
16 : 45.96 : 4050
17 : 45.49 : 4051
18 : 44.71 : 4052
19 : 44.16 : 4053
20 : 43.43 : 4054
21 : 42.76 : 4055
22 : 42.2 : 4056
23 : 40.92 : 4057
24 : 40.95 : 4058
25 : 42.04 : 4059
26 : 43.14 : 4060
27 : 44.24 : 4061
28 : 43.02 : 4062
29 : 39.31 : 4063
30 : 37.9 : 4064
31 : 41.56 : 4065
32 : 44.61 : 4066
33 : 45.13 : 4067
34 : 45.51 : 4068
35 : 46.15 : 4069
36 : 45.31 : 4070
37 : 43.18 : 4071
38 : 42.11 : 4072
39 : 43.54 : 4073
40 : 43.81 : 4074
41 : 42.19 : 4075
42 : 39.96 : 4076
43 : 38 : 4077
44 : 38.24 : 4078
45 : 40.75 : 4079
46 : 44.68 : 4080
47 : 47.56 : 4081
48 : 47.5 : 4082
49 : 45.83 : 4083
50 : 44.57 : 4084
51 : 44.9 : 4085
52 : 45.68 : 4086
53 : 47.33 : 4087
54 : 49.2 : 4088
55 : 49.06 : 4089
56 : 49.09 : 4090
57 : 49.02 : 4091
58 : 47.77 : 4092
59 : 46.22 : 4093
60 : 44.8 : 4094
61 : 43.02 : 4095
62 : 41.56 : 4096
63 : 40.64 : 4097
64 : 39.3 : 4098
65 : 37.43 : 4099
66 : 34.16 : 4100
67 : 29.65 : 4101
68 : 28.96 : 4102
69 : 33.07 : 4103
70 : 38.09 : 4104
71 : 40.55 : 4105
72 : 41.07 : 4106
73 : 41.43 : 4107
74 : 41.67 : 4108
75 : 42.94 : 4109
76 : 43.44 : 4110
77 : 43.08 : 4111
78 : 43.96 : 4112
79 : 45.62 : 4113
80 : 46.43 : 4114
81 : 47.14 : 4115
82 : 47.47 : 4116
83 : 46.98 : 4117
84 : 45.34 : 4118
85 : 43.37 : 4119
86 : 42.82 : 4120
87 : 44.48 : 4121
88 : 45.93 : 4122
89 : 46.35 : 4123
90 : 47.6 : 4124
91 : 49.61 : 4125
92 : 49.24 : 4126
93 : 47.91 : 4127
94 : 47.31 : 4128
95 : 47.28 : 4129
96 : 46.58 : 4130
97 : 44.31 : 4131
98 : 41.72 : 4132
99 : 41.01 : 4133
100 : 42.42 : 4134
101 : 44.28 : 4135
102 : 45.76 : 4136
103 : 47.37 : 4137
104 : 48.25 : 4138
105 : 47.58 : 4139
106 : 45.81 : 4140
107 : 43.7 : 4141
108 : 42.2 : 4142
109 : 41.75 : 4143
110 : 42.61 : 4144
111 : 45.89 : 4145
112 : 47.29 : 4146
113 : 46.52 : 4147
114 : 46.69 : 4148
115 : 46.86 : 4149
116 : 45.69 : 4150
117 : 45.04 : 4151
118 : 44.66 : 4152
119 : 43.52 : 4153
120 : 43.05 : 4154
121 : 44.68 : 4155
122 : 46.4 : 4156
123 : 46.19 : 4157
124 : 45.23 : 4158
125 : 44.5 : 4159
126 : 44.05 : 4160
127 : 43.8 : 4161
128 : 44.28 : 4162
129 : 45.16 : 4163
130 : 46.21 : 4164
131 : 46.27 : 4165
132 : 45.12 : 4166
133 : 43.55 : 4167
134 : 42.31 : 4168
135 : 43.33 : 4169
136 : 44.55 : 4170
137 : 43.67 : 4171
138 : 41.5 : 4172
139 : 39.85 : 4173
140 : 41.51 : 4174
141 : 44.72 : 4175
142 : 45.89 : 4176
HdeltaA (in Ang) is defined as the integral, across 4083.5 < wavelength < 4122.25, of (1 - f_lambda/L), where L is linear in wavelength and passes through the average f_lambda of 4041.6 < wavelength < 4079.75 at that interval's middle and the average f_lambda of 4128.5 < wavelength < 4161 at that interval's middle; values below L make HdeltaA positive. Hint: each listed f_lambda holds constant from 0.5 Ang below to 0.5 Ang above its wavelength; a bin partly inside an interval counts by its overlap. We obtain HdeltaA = 0.7 Ang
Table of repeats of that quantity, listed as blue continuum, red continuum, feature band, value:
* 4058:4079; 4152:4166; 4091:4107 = 1.4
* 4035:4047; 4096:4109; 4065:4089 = -2.6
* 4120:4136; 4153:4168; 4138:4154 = 0.0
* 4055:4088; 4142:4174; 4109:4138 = -1.0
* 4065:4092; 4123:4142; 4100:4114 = 1.8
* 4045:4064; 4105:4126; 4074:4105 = 1.0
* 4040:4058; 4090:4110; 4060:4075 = -0.4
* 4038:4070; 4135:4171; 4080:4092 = -0.9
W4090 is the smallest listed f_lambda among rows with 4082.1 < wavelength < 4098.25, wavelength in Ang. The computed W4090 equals 39.3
